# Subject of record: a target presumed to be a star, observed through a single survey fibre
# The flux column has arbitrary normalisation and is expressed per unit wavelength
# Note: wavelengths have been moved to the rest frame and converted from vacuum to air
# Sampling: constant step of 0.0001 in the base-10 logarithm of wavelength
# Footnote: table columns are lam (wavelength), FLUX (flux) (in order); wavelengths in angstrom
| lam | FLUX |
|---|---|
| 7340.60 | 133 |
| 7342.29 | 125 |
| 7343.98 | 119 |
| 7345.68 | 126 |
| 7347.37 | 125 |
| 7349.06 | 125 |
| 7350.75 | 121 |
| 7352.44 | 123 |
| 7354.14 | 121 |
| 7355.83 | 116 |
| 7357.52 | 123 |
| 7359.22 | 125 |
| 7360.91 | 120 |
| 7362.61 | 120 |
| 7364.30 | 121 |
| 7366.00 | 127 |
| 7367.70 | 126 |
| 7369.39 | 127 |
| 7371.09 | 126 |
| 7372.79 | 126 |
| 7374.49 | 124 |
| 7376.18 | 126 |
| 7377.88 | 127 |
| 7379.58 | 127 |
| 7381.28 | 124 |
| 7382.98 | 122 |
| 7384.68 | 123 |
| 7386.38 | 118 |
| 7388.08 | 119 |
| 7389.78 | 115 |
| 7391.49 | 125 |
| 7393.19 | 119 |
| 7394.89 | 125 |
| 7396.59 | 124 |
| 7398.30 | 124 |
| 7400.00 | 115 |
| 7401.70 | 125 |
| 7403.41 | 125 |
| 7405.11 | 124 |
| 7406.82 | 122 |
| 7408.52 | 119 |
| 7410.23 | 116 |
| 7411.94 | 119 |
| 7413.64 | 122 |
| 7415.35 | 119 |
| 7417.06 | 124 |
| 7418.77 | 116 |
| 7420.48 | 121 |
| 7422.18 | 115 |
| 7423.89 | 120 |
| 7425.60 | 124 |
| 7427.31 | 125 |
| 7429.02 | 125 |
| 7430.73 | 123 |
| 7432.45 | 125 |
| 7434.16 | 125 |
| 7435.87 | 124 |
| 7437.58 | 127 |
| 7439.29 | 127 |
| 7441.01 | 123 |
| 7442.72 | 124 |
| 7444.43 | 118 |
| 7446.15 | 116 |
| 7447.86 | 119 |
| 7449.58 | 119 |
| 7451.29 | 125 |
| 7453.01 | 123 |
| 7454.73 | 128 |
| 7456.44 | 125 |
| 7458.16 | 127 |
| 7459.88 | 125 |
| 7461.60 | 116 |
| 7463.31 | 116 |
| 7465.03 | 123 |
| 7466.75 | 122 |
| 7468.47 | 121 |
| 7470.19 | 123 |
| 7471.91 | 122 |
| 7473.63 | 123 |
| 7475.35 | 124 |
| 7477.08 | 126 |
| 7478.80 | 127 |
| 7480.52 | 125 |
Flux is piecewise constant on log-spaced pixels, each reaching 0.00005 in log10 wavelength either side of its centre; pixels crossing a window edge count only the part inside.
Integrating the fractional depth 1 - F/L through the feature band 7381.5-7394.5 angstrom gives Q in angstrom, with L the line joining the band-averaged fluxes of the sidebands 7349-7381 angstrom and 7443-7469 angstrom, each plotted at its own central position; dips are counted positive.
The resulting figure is 0.3 angstrom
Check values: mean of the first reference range 124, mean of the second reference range 122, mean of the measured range 120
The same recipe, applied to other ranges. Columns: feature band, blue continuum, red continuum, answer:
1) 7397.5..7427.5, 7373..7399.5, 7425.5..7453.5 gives 0.53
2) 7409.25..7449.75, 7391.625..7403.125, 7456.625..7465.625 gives 0.15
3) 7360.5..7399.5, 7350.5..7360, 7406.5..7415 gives -0.86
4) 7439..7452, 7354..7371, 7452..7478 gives 0.19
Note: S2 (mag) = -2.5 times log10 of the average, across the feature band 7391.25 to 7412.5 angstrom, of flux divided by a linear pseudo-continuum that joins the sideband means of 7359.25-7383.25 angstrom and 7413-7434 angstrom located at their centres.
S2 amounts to 0.011 mag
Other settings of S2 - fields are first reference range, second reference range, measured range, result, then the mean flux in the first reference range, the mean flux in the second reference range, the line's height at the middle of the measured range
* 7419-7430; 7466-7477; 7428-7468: -0.01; 121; 123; 122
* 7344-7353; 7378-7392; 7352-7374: 0.00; 124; 122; 123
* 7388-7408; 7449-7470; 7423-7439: -0.02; 122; 123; 122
